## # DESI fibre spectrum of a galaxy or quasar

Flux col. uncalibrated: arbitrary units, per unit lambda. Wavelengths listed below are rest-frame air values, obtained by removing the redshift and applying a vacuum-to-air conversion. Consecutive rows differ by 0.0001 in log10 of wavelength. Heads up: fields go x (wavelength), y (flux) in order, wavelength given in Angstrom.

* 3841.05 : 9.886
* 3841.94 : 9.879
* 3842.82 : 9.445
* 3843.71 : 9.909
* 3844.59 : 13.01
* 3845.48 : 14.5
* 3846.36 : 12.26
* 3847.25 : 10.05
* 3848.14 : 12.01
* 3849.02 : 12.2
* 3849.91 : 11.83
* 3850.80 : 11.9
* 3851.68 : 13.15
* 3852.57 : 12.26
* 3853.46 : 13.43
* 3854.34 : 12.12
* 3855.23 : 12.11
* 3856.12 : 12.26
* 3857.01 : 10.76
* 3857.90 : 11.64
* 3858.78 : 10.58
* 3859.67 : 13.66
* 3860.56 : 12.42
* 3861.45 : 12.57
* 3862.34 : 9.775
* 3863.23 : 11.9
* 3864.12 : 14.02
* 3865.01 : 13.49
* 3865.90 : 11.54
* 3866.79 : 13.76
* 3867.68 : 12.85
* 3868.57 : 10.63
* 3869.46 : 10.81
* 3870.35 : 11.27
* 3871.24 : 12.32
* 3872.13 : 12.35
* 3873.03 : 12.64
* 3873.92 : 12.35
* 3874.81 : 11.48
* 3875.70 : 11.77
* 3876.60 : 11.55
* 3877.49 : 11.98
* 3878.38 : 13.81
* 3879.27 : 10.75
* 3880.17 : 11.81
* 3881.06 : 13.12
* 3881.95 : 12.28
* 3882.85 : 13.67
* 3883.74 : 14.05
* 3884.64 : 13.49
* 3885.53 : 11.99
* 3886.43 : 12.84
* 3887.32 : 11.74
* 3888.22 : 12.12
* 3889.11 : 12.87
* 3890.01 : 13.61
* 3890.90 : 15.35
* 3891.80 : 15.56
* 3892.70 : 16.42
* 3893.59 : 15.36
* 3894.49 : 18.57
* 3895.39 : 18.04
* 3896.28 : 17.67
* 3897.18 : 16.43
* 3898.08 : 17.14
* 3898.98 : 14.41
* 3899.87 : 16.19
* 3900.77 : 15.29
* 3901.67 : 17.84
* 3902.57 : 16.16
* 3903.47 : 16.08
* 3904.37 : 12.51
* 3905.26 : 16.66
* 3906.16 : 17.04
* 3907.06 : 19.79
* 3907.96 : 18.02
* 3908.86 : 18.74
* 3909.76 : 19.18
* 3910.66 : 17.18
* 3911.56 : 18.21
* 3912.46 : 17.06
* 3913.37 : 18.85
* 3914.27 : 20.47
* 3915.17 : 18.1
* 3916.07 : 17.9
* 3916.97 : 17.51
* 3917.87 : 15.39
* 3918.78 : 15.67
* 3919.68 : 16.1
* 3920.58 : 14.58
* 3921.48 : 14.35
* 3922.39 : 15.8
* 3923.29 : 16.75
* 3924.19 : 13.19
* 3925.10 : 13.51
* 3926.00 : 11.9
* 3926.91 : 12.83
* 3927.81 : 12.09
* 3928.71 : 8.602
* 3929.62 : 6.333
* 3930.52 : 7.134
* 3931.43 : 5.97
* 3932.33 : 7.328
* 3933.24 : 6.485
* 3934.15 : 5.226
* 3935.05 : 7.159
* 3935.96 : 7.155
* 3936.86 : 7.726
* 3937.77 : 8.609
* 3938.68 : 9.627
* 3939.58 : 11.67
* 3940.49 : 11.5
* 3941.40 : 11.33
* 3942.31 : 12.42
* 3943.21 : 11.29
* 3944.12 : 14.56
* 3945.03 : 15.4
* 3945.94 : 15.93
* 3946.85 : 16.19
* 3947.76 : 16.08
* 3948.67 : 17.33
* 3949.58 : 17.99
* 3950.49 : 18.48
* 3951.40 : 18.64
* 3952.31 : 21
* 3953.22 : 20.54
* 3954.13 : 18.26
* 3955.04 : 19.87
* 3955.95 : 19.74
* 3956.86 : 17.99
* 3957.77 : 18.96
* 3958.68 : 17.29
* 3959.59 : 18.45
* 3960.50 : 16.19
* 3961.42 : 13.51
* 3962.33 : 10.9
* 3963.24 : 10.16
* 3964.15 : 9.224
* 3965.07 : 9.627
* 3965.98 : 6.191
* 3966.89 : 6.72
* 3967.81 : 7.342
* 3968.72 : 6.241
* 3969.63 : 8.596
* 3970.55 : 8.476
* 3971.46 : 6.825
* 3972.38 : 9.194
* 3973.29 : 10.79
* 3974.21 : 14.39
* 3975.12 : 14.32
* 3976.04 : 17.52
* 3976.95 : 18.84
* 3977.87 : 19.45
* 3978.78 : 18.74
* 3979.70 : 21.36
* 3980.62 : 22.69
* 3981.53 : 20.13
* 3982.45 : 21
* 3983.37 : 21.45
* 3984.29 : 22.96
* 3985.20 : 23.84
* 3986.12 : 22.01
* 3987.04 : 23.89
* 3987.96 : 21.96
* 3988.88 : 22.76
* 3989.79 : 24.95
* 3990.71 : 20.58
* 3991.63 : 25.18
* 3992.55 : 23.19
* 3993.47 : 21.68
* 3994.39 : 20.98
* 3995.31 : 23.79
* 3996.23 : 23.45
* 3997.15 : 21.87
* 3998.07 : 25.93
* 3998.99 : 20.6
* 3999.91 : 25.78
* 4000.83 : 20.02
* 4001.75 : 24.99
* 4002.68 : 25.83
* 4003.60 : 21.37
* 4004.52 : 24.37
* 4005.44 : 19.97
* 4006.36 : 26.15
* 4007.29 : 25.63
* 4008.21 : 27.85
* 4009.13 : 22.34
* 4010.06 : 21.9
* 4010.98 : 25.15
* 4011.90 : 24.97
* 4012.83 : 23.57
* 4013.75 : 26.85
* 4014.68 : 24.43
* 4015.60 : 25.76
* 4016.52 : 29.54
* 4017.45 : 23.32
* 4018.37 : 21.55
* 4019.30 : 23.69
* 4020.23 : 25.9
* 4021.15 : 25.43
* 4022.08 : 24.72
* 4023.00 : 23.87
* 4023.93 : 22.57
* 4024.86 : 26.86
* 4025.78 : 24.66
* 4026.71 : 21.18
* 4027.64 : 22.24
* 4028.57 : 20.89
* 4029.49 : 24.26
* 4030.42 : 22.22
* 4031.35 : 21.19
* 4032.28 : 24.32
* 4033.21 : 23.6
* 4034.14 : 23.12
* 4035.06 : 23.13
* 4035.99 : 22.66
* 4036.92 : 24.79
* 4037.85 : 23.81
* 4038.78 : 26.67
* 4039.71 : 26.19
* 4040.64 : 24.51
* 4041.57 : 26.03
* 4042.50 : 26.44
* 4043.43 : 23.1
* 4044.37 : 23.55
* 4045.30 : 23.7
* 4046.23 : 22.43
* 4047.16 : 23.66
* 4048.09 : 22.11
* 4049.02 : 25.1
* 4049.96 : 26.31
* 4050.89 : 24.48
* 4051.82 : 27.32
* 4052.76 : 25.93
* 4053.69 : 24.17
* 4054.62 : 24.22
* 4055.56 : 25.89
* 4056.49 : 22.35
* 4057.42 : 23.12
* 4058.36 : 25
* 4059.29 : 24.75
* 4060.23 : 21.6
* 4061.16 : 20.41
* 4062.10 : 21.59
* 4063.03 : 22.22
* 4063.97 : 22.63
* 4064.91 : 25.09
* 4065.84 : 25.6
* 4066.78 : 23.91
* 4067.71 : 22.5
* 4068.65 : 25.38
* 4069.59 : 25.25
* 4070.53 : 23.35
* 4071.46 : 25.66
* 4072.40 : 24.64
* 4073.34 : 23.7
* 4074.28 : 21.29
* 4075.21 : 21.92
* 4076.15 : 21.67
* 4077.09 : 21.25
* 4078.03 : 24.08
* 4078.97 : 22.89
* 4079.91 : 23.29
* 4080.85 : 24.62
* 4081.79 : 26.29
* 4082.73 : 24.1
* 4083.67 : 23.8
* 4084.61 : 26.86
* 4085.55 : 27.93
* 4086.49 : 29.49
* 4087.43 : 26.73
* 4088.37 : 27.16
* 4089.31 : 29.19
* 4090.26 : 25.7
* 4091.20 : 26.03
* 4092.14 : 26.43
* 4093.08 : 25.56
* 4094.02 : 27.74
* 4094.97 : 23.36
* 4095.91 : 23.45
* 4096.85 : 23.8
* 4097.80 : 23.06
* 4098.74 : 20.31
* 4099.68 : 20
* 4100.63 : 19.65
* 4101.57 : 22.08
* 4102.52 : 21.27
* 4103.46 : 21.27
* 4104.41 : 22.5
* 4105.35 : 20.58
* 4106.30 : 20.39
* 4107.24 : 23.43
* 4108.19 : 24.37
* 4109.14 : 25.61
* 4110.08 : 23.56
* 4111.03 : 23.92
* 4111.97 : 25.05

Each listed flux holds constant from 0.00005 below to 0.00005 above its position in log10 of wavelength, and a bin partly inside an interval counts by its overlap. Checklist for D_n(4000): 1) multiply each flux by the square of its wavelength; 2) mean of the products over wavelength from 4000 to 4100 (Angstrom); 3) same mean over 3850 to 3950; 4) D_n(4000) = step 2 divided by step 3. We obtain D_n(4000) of 1.9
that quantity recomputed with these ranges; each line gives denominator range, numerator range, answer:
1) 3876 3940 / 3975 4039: 1.76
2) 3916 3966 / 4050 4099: 1.94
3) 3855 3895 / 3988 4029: 2.00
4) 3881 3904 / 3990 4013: 1.66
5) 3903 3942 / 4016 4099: 1.94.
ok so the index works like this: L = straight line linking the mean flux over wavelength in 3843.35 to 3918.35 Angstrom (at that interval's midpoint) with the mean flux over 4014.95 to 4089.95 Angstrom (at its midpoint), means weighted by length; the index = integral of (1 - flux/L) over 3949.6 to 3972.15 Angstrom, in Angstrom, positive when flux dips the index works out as 5.9 Angstrom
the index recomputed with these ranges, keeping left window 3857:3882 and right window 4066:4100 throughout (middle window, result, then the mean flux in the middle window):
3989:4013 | -4.6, 23.5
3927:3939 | 6.1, 7.79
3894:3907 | -2.5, 16.5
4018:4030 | -1.5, 23.7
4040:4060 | -1.6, 24.5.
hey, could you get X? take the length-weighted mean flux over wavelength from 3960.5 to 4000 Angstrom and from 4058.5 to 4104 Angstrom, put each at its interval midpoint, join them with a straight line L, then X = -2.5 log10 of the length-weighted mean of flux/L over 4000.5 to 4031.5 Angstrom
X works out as -0.217 mag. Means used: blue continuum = 17.3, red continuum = 24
